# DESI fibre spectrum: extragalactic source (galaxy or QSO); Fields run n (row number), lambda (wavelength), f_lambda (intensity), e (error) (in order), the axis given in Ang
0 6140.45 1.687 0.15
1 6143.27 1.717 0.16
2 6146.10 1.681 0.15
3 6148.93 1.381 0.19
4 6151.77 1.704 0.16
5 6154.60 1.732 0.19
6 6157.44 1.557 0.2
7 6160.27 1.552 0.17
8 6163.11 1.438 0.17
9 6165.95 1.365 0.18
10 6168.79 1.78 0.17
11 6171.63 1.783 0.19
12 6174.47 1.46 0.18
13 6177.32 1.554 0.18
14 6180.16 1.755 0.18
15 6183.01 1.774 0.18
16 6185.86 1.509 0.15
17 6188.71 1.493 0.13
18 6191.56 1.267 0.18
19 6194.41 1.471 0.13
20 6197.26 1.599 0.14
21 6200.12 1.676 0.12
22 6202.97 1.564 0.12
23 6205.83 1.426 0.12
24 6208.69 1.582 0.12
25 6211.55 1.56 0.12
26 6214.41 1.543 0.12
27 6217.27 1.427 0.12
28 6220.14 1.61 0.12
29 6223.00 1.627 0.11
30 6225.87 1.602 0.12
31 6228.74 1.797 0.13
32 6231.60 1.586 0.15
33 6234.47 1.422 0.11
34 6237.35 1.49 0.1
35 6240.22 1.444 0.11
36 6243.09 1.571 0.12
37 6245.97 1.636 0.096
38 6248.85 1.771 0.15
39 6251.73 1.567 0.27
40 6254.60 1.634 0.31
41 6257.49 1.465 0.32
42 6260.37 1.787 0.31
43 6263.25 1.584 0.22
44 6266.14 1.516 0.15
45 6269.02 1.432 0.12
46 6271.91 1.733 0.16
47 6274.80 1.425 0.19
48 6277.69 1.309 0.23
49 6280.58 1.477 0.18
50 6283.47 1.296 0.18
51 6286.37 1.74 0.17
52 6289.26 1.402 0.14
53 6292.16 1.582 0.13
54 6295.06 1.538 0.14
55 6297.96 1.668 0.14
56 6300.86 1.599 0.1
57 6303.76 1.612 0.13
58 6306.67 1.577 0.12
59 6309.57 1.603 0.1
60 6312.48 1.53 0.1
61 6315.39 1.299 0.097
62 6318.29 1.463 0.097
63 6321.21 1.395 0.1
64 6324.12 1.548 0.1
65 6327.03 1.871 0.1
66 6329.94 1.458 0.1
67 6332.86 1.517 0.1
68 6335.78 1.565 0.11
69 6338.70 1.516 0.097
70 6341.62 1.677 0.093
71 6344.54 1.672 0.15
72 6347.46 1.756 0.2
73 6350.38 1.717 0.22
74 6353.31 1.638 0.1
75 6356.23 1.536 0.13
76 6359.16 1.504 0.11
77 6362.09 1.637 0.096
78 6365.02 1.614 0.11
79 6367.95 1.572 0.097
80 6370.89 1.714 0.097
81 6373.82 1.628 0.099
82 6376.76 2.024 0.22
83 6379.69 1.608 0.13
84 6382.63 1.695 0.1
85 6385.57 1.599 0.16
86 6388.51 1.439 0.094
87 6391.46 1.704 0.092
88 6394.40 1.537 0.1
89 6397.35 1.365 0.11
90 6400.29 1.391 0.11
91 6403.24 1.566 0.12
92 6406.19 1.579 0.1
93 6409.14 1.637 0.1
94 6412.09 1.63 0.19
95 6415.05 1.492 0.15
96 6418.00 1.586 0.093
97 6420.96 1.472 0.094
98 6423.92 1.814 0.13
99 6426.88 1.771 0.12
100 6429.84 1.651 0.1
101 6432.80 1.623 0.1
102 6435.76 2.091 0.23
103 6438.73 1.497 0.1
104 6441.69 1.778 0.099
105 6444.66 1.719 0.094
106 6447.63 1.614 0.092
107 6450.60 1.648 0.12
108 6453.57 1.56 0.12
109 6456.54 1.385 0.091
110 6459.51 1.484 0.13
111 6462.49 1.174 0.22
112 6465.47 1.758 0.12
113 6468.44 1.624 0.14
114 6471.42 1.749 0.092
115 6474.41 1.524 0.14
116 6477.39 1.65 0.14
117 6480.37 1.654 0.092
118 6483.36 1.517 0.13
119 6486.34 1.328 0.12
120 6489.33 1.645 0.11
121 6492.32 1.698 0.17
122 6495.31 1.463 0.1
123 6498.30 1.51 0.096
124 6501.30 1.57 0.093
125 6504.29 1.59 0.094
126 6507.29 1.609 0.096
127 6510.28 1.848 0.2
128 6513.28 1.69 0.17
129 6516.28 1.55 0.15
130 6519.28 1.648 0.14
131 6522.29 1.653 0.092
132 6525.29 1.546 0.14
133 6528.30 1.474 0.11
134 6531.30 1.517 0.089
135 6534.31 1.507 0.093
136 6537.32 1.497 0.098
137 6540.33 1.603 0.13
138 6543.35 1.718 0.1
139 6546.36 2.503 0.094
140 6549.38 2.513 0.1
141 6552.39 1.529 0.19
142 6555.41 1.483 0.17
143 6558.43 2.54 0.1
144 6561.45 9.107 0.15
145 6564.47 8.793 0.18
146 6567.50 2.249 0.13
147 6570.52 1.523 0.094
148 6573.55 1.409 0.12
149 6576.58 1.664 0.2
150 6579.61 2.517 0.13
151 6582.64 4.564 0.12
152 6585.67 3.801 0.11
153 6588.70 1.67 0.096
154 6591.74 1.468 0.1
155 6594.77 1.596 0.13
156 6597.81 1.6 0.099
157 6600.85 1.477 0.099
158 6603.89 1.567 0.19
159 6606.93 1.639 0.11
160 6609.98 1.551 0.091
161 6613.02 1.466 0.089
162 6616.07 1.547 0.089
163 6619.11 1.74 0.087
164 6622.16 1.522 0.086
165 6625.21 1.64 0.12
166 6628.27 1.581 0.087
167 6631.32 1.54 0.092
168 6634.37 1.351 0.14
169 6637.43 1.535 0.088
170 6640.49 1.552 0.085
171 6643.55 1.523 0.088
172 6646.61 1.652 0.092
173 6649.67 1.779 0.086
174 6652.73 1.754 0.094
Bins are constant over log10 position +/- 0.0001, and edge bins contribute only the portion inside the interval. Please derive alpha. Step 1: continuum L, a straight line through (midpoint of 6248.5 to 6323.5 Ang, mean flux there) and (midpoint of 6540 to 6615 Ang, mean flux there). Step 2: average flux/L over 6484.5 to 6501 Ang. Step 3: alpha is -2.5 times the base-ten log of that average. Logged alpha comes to 0.42 mag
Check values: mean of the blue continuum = 1.54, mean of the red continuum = 2.55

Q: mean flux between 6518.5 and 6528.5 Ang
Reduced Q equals 1.59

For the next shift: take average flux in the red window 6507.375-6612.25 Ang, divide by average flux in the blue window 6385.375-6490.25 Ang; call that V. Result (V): 1.43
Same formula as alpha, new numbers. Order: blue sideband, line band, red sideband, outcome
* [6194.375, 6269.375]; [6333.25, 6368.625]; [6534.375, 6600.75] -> 0.21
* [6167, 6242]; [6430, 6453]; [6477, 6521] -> -0.07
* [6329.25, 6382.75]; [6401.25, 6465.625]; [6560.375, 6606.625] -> 0.27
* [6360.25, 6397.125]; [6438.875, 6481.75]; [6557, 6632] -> 0.22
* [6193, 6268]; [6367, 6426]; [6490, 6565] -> 0.20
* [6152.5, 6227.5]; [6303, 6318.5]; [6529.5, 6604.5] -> 0.23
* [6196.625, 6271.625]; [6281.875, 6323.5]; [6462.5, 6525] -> 0.04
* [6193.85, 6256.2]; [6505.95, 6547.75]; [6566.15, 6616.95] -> 0.14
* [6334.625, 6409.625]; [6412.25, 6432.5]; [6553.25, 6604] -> 0.18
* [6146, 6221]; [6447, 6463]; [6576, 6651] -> 0.16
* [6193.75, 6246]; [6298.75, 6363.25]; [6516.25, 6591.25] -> 0.20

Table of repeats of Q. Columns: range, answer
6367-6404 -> 1.6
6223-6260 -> 1.59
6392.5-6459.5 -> 1.61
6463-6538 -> 1.59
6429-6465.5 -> 1.61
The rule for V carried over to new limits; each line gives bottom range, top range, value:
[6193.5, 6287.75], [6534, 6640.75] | 1.45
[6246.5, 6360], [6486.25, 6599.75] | 1.42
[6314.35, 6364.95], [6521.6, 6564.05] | 1.57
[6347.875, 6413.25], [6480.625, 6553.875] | 1.03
